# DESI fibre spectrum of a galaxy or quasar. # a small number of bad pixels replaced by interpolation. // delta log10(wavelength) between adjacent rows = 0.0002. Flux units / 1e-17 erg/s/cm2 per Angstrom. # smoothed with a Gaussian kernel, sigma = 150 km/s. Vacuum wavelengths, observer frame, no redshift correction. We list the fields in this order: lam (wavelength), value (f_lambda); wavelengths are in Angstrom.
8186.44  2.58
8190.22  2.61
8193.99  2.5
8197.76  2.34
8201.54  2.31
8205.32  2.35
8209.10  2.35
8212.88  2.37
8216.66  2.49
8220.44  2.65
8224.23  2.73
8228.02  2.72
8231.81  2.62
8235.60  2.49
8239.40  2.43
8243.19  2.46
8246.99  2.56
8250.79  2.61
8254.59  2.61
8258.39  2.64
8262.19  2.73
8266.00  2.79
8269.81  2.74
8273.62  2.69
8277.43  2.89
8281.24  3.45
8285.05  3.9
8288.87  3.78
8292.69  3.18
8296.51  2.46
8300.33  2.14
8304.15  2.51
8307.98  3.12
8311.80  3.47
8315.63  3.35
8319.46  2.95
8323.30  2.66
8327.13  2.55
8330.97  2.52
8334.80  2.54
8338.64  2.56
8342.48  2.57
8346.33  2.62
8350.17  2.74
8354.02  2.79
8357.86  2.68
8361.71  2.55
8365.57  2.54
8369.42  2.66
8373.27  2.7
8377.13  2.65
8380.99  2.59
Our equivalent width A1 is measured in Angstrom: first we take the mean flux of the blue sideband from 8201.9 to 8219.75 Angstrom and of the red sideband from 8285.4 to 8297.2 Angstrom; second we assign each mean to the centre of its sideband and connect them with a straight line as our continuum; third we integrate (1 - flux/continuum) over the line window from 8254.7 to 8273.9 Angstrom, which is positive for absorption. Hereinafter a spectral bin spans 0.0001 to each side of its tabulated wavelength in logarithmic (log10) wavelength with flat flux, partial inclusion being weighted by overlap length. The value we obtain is 1.9 Angstrom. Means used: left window 2.4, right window 3.31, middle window 2.71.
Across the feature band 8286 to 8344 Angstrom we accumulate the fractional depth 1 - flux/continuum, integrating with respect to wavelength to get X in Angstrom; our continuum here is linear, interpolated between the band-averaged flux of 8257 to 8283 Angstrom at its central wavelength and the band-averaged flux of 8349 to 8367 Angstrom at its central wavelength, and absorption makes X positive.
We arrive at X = -1.89 Angstrom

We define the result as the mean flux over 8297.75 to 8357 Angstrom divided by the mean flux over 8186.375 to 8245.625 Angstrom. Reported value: 1.10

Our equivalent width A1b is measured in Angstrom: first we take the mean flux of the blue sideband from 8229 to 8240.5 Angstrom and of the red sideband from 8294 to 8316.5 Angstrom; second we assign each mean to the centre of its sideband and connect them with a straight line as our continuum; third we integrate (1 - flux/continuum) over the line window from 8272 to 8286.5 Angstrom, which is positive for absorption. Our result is -2.67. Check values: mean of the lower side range 2.53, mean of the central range 3.22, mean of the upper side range 2.83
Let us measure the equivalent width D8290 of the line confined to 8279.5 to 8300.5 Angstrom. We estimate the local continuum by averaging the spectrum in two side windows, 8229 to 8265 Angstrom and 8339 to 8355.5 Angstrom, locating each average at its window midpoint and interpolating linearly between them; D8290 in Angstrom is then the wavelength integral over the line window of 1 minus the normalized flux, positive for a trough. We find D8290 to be -4.9 Angstrom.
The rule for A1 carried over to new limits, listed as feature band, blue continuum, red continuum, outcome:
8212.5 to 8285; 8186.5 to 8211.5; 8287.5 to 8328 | -1.4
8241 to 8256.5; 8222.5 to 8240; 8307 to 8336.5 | 0.6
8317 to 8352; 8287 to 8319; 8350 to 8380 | 2.2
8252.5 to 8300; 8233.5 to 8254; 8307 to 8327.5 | -3.5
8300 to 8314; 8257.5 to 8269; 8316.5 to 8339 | -1.1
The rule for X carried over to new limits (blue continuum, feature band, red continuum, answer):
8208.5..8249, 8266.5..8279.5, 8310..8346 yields -0.7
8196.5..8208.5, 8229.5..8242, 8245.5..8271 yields 0.1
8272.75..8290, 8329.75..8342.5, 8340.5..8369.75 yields 1.3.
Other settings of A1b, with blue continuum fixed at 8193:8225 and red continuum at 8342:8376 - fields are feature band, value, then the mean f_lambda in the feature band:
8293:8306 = 0.5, 2.47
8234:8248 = 0.0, 2.48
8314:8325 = -1.6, 2.98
